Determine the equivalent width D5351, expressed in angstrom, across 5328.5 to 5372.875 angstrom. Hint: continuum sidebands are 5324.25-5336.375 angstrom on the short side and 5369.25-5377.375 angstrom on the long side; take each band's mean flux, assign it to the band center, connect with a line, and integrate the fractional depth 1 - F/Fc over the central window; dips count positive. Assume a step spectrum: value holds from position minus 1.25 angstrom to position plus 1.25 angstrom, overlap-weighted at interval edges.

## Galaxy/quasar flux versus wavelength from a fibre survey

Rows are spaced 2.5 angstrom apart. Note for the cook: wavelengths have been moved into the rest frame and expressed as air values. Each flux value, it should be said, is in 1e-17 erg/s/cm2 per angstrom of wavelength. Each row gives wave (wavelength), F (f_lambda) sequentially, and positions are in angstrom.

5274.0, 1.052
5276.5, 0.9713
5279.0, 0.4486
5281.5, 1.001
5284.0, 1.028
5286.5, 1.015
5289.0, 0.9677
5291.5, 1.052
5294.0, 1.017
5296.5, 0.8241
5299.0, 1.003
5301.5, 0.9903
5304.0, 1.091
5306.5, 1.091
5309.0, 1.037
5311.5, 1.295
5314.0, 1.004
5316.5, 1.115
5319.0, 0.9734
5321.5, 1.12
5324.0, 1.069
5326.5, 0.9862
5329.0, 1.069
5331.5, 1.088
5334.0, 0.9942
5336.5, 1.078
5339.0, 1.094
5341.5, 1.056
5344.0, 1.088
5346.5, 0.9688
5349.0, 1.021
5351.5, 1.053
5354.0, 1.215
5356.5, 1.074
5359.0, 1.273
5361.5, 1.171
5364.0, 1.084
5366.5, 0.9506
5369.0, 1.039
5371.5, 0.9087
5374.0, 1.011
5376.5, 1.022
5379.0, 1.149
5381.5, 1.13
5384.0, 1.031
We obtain -2.3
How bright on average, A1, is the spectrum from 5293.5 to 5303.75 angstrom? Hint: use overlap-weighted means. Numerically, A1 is 0.967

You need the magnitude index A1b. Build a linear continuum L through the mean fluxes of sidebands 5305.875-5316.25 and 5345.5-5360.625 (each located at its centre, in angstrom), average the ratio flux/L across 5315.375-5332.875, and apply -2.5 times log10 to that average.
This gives 0.05 mag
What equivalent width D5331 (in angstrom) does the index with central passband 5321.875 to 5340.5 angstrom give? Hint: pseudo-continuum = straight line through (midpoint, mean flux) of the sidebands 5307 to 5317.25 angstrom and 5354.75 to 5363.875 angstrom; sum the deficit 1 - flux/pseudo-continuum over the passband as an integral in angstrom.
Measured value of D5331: 1.2 angstrom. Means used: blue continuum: 1.11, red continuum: 1.16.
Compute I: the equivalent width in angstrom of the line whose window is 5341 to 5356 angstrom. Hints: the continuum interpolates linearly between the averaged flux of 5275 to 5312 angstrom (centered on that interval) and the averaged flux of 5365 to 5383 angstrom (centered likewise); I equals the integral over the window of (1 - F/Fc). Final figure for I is -0.8 angstrom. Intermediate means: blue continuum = 0.983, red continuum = 1.03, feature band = 1.07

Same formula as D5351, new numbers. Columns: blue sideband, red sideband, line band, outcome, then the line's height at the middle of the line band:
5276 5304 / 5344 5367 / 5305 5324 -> -1.70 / 1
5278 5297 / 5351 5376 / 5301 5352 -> -2.97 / 1.01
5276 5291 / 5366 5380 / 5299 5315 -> -2.43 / 0.937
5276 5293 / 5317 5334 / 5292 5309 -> -0.58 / 0.974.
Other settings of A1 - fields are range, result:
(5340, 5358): 1.07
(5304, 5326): 1.08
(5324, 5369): 1.07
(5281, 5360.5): 1.06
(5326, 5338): 1.05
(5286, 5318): 1.04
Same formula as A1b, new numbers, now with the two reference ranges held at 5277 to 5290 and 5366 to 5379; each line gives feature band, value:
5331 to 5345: -0.11 mag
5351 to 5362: -0.18 mag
